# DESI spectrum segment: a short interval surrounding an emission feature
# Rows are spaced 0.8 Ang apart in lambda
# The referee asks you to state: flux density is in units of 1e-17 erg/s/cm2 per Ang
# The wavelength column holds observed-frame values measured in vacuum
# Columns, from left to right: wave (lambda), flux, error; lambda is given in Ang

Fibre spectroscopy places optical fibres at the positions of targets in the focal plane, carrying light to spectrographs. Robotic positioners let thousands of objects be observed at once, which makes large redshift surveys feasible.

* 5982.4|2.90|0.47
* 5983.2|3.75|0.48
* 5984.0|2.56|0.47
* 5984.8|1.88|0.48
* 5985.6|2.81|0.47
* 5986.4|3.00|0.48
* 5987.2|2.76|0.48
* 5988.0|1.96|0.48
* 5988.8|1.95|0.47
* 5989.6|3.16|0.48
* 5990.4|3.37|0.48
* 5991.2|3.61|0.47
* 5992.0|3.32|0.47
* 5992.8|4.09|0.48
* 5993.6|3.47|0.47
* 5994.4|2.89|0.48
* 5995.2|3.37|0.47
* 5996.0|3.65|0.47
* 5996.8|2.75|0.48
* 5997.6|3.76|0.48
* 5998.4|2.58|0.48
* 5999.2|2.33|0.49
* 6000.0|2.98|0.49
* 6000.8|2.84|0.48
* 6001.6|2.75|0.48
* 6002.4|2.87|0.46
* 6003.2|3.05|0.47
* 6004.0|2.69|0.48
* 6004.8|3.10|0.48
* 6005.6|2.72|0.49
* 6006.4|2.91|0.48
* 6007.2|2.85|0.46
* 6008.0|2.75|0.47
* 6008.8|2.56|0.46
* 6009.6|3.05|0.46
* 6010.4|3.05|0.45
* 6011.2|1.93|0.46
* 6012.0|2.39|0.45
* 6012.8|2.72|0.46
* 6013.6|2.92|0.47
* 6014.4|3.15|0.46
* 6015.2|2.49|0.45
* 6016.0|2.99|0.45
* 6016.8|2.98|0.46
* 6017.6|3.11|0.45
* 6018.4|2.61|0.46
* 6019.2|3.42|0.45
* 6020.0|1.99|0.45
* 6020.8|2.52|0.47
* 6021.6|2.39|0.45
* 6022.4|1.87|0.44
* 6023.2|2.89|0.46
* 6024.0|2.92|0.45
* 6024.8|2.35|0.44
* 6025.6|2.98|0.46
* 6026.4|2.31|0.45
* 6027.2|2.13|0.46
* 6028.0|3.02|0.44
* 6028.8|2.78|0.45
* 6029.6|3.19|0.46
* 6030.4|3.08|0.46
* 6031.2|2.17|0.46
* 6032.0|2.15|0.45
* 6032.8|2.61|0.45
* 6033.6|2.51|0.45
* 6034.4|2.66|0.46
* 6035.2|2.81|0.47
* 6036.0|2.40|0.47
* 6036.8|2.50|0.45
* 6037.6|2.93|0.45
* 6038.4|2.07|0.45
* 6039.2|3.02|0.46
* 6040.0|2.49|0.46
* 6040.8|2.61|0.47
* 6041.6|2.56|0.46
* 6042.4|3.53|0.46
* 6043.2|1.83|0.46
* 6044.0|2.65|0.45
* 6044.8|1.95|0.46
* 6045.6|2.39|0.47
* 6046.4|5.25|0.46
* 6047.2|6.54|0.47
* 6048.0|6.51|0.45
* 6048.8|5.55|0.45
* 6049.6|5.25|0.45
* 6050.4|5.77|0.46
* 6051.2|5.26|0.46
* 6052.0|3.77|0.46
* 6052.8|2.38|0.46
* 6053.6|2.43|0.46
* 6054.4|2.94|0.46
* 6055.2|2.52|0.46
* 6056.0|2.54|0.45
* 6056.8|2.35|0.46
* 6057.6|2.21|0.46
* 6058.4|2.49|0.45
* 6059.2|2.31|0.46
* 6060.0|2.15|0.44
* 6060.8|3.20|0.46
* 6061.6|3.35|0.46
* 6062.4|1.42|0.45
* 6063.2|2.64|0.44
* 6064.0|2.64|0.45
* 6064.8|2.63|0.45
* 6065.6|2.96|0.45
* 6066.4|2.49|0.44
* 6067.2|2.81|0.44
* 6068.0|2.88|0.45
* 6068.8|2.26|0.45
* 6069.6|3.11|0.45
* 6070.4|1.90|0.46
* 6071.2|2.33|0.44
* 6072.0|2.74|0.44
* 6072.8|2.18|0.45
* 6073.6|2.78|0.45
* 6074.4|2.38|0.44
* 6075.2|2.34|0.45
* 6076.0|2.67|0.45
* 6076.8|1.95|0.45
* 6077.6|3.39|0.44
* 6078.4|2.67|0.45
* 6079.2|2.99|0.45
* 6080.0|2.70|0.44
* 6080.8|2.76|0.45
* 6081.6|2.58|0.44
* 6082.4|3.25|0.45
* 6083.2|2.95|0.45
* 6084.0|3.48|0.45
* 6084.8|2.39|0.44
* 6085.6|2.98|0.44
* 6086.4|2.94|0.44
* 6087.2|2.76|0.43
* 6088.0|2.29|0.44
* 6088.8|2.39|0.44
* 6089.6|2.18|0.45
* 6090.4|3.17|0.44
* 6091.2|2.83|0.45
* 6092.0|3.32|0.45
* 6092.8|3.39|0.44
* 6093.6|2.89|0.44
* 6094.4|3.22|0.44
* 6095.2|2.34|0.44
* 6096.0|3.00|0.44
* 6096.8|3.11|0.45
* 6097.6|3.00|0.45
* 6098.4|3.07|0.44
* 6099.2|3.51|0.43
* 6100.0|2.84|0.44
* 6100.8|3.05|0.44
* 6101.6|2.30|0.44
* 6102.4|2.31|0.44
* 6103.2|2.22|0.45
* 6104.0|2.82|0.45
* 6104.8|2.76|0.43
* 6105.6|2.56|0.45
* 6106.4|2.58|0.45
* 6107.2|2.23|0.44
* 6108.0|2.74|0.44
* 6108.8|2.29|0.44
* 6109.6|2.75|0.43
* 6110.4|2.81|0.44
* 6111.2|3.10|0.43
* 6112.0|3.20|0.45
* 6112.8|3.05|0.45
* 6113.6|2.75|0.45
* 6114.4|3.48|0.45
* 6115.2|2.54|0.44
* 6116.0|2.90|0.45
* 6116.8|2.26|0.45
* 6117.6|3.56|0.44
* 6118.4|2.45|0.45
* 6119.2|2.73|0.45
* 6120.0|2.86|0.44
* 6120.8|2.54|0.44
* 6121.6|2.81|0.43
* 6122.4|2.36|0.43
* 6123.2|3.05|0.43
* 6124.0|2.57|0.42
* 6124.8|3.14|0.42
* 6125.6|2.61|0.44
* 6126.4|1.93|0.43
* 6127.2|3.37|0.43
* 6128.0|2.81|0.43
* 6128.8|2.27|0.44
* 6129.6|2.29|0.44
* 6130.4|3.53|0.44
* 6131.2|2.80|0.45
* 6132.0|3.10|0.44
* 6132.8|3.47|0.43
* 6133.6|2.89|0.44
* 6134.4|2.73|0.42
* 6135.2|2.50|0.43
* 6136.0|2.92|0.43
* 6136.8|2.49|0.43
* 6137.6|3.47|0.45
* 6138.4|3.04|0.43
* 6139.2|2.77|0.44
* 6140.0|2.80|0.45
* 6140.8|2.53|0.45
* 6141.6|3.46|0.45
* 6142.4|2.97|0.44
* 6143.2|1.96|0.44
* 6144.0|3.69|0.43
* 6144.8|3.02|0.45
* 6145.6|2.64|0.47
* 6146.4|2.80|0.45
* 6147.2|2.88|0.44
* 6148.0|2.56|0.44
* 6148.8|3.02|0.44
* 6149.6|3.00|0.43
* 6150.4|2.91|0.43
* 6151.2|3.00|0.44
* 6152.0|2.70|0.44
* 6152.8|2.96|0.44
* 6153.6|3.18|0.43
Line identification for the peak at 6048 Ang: H-beta 4861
